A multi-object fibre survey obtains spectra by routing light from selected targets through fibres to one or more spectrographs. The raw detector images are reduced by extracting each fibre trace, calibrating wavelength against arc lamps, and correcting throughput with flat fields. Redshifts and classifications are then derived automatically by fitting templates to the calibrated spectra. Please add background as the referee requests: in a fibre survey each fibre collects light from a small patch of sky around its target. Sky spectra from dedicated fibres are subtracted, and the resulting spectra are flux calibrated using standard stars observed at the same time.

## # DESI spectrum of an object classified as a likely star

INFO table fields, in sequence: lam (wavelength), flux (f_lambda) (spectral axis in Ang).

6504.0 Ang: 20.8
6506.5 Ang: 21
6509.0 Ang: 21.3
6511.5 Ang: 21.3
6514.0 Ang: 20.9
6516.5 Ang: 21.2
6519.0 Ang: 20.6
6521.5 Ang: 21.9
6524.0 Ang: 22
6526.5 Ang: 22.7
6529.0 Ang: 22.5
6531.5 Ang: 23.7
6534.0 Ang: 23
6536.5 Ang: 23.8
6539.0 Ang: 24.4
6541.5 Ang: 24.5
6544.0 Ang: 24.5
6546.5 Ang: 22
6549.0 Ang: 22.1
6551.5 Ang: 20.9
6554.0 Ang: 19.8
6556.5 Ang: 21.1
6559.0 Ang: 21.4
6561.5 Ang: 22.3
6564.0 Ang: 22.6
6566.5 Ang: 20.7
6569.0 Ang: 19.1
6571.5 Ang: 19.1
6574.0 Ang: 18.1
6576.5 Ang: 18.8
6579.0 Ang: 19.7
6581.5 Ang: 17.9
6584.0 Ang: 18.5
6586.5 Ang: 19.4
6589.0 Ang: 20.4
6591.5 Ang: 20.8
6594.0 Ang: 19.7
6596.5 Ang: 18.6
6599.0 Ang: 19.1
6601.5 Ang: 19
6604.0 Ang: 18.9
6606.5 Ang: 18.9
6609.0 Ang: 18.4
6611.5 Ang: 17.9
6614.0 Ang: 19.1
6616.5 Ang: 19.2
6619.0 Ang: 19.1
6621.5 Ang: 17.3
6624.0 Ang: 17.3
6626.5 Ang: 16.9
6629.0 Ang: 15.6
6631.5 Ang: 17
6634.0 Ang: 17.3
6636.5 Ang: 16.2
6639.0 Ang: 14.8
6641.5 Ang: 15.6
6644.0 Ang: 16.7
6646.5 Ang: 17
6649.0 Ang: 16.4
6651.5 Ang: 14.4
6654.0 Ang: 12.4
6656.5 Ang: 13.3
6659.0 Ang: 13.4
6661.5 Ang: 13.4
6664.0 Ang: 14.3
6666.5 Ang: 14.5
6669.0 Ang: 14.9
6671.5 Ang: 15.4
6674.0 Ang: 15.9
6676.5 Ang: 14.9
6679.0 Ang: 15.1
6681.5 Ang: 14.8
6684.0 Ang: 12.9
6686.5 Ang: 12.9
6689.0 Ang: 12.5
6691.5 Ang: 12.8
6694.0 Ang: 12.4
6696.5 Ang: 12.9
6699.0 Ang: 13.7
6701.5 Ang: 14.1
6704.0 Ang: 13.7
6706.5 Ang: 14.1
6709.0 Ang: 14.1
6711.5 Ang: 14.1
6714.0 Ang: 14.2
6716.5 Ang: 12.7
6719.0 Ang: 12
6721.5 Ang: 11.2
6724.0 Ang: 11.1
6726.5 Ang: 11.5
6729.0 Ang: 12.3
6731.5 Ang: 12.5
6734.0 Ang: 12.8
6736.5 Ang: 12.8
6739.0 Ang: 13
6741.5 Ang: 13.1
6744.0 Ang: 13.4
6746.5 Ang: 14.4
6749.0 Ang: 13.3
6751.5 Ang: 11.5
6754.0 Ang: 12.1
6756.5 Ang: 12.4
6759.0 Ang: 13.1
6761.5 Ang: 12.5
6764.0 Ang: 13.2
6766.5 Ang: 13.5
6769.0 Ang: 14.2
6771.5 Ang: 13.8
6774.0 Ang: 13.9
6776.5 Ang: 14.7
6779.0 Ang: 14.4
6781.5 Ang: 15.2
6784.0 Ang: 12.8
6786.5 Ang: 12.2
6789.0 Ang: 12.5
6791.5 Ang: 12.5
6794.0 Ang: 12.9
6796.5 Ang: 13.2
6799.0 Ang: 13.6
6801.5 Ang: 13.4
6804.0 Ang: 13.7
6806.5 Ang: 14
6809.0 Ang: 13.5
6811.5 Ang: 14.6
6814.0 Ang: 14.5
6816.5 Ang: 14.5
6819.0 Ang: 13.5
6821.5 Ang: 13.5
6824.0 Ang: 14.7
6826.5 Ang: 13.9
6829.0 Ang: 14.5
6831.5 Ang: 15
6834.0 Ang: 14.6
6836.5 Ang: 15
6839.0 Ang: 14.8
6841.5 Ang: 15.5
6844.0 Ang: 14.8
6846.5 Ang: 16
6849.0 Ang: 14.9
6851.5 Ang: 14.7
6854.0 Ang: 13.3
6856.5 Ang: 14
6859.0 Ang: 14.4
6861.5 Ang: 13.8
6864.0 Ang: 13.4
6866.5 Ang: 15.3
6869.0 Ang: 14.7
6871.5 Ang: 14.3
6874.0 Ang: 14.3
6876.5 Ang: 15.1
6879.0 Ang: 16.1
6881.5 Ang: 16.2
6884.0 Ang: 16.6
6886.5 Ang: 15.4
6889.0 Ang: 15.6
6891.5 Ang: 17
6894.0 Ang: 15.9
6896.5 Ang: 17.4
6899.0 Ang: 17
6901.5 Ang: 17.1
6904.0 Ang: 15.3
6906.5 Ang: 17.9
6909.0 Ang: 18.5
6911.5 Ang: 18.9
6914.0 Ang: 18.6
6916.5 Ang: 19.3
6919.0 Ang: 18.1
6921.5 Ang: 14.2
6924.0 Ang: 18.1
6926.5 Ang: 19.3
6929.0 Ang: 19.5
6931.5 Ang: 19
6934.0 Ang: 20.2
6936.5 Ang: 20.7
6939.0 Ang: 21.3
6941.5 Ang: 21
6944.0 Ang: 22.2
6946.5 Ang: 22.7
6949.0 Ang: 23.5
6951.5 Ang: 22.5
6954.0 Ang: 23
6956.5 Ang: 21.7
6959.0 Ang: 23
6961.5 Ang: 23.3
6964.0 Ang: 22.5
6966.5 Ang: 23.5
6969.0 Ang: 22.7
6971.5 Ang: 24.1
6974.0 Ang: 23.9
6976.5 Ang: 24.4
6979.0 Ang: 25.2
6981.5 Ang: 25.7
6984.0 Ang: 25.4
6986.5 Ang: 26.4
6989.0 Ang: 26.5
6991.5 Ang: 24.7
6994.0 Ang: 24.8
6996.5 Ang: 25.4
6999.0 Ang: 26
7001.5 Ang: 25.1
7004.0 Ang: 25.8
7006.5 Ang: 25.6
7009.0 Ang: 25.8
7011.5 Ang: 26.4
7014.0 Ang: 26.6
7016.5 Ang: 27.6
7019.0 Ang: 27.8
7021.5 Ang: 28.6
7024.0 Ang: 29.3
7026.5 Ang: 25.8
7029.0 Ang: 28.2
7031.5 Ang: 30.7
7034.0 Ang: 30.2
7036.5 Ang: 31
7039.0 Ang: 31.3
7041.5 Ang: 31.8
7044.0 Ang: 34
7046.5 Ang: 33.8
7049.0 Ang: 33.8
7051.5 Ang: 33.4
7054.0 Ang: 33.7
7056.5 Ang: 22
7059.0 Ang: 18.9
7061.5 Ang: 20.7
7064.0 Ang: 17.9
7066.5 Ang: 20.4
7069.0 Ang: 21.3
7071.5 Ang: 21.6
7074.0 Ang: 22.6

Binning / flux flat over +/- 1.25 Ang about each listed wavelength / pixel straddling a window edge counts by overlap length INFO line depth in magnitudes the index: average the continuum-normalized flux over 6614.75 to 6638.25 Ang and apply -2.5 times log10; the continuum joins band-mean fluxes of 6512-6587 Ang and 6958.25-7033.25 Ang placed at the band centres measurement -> 0.26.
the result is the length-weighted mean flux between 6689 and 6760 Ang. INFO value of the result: 12.9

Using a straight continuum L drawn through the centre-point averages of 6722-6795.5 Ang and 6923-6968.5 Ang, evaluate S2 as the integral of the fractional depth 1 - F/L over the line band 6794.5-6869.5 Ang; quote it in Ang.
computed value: 9.3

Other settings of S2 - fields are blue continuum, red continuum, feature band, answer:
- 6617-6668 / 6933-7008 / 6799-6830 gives 9.2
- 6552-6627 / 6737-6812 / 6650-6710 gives 9.2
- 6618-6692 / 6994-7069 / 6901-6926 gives 6.2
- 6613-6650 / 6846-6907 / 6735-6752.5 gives 3.4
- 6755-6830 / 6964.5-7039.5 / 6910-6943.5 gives 4.1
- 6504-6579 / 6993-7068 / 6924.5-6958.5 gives 6.6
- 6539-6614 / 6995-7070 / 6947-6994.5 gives 4.2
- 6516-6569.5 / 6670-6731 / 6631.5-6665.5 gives 2.6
